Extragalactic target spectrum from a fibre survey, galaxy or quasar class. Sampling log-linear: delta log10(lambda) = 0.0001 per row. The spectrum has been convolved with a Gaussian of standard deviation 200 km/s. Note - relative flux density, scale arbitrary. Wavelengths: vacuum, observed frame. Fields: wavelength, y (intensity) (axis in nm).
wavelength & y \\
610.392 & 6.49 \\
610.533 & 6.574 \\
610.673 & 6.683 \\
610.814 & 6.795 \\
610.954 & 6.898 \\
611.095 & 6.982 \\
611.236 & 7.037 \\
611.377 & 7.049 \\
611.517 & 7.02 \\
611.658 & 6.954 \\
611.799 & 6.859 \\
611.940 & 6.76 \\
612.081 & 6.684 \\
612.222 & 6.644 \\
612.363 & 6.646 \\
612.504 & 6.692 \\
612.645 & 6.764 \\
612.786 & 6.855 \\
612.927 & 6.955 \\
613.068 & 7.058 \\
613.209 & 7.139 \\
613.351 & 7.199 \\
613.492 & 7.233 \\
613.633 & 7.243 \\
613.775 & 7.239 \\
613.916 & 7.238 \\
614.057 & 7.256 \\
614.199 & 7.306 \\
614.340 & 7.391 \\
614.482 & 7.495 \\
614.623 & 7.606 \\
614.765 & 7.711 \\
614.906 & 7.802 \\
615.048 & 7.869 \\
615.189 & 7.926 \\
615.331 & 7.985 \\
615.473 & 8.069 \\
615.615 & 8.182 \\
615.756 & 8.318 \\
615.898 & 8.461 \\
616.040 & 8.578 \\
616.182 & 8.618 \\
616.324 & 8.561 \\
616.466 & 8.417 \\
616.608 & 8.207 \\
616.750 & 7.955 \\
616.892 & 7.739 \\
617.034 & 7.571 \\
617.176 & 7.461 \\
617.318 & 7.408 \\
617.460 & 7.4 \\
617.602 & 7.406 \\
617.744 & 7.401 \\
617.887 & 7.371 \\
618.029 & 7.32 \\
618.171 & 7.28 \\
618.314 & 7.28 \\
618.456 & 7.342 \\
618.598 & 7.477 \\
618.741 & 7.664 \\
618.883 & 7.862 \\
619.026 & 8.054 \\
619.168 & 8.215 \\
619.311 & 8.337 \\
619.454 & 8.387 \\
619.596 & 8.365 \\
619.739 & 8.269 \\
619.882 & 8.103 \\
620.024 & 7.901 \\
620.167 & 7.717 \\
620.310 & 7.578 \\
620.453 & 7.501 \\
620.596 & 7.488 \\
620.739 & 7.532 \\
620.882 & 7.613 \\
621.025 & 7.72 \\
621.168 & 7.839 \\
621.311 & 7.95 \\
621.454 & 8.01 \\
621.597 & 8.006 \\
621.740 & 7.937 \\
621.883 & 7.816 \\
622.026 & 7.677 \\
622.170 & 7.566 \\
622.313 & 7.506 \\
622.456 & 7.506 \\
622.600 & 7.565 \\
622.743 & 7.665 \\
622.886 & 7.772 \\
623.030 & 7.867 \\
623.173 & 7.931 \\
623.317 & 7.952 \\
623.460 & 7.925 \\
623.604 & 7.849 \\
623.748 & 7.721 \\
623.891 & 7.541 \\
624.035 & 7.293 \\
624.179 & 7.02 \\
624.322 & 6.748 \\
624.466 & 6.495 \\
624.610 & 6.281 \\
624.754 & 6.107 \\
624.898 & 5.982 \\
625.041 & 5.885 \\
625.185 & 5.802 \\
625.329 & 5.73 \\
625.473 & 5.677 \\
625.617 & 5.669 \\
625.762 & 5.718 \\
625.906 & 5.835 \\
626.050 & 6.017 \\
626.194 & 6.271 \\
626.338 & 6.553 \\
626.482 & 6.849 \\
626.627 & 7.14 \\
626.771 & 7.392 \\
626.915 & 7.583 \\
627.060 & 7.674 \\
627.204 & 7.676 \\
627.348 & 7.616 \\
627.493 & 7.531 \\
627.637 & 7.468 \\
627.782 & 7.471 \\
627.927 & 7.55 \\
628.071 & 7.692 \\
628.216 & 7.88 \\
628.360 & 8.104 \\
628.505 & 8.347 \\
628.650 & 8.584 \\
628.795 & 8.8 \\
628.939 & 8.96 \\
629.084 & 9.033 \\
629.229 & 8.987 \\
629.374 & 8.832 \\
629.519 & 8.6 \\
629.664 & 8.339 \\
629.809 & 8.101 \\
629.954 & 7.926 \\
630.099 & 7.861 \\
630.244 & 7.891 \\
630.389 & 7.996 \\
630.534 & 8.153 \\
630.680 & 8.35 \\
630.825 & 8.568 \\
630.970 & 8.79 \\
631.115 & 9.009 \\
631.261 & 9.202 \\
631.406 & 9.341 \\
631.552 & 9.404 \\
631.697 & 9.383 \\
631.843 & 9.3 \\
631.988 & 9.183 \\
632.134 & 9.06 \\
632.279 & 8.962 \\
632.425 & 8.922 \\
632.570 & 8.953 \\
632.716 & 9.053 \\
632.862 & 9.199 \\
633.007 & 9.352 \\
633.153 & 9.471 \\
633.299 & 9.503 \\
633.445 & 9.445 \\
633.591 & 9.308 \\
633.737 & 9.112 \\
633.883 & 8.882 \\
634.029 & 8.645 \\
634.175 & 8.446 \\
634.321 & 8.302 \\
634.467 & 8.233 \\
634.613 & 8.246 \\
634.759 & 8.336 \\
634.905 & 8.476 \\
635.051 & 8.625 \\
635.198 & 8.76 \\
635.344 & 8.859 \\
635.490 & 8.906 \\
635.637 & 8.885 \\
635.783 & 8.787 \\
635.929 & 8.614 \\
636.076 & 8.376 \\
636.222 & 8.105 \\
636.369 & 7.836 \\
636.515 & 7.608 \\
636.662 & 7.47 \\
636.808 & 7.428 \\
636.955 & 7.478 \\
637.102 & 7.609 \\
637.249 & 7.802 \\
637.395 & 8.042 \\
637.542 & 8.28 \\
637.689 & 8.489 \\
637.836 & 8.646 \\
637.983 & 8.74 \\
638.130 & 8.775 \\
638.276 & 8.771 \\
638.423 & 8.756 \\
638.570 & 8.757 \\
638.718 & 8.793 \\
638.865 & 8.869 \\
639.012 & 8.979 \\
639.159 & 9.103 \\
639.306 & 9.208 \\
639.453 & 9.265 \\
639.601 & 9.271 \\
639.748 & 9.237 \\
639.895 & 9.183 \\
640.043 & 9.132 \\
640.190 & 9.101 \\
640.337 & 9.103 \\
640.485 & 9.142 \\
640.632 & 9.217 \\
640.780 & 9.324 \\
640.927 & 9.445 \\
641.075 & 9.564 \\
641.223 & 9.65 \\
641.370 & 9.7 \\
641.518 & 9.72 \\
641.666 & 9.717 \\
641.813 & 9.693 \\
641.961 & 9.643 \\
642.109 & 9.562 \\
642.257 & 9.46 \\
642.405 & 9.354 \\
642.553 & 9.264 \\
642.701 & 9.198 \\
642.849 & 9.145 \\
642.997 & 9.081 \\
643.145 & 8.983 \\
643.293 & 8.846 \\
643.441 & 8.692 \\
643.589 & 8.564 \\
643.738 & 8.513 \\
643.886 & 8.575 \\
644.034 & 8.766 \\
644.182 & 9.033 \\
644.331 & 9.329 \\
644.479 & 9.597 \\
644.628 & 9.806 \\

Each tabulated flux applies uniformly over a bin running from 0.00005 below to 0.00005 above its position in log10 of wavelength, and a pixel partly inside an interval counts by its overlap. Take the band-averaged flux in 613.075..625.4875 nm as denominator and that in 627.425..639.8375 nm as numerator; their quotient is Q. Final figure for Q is 1.13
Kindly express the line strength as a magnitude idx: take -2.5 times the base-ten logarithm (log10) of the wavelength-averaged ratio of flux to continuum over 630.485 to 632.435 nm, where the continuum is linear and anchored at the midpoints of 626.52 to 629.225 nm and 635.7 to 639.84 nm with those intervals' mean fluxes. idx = -0.108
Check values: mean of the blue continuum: 7.93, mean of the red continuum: 8.47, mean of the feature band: 8.98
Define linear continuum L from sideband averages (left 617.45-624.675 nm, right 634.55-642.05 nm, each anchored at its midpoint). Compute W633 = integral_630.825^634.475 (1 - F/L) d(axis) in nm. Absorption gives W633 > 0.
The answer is -0.285 nm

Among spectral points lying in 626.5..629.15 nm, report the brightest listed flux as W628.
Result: 9.033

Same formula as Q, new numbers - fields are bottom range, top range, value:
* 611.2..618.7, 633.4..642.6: 1.18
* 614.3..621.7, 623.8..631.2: 0.95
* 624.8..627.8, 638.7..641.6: 1.40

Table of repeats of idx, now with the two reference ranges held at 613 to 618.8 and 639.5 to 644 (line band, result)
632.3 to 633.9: -0.060 mag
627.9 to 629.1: 0.013 mag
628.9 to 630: -0.015 mag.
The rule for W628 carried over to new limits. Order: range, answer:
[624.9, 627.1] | 7.674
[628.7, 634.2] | 9.503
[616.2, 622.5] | 8.561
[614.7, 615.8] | 8.318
